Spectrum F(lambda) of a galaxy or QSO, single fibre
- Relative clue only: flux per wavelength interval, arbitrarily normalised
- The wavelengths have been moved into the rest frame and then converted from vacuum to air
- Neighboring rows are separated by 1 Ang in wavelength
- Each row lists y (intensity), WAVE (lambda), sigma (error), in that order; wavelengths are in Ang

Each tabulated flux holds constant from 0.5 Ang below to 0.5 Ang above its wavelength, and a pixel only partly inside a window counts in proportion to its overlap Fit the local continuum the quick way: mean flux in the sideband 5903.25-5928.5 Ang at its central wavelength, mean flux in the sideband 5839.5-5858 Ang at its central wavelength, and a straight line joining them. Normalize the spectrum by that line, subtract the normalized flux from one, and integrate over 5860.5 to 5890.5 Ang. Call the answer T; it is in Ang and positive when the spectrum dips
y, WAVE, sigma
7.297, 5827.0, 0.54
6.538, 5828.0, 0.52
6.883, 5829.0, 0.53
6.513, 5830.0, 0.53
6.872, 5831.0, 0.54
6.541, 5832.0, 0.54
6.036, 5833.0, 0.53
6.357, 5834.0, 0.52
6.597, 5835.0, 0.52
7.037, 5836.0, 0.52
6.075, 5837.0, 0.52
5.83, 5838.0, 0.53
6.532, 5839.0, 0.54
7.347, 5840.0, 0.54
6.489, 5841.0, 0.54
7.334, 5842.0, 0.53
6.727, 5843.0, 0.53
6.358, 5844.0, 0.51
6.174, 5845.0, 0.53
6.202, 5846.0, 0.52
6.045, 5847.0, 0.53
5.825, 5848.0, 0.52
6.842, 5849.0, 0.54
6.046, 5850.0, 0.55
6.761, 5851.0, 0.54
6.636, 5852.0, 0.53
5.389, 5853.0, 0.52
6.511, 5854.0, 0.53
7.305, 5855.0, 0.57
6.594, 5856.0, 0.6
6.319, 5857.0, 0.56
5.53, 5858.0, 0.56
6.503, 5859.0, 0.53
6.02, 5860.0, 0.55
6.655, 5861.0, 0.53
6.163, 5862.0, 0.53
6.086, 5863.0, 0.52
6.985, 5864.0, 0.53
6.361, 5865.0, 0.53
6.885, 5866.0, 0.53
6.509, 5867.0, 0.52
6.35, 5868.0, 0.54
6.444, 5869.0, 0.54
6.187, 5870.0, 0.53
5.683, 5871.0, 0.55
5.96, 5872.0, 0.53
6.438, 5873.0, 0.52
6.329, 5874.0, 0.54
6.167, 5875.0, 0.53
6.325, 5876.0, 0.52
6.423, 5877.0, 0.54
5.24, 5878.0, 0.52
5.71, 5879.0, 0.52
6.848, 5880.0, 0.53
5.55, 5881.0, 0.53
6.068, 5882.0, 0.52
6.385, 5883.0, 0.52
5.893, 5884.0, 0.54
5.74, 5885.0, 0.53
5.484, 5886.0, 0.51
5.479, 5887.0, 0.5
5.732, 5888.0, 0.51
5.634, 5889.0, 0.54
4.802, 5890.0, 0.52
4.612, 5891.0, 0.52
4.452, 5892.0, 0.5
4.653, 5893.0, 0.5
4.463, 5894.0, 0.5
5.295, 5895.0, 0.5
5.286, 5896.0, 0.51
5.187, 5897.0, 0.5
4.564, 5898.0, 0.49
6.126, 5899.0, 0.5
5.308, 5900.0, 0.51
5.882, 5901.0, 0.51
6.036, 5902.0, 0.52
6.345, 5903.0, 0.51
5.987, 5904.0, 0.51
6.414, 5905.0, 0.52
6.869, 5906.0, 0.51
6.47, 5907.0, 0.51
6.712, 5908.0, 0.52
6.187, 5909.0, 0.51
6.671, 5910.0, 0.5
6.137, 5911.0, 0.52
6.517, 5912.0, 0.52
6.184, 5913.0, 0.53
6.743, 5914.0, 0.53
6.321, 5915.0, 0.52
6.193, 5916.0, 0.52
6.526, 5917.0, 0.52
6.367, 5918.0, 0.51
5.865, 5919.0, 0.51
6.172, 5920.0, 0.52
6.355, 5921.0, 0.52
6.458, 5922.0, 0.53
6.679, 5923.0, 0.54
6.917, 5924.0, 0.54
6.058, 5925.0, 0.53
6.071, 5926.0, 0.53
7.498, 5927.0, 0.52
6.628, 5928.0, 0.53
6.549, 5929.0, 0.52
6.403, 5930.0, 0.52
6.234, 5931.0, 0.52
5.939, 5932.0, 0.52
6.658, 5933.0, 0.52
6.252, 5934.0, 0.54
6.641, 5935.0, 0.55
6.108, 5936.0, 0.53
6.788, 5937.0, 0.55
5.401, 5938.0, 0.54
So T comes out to 1.7 Ang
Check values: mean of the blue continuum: 6.47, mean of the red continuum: 6.44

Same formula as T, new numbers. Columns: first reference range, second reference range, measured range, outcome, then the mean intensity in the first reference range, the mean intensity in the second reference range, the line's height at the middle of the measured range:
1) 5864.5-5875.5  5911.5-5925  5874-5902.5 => 3.5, 6.3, 6.39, 6.34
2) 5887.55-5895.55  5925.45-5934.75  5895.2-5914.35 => -2.0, 4.95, 6.47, 5.47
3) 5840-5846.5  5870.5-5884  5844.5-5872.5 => 0.2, 6.61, 6.08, 6.37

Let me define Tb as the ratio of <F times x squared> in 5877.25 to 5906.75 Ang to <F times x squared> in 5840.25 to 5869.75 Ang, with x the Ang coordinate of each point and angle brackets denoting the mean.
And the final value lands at 0.9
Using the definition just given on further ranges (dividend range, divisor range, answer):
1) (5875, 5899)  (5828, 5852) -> 0.86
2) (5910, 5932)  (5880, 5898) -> 1.21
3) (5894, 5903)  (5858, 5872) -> 0.87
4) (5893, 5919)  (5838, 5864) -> 0.95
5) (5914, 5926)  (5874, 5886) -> 1.07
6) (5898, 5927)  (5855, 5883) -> 1.02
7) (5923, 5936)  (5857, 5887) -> 1.07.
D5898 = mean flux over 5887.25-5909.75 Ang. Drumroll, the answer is 5.6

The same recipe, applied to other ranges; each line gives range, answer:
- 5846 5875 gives 6.33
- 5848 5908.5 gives 5.99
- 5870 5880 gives 6.08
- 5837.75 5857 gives 6.48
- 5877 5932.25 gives 5.98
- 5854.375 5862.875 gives 6.37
